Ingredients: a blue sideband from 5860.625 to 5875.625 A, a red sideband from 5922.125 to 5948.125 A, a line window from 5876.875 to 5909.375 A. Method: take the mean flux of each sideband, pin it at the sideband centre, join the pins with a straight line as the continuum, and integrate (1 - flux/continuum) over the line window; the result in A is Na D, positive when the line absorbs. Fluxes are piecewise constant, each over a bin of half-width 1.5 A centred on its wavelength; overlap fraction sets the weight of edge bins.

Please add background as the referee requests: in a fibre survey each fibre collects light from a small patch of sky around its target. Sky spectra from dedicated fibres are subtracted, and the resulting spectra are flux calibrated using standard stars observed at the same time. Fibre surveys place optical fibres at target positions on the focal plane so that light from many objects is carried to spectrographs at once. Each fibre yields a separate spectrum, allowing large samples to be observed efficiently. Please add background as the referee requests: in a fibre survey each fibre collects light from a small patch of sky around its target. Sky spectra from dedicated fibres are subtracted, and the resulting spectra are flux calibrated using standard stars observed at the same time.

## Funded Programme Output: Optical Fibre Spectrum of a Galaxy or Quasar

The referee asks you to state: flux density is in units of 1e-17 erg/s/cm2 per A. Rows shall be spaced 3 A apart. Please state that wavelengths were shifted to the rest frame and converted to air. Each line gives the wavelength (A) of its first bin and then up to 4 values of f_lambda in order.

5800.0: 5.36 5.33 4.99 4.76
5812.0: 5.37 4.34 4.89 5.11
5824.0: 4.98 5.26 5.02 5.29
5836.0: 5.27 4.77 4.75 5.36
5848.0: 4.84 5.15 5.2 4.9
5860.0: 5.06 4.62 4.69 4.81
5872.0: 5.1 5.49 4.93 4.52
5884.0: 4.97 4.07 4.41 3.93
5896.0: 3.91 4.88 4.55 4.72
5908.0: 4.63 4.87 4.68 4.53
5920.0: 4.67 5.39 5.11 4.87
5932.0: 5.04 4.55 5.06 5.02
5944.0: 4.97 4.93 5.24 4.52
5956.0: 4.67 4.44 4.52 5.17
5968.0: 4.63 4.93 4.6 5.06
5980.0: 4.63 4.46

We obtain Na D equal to 2.9 A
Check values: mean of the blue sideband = 4.92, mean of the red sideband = 4.98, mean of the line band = 4.5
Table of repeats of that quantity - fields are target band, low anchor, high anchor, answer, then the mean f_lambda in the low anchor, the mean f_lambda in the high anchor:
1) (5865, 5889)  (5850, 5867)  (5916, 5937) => 0.5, 4.94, 4.89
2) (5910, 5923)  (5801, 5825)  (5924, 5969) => 0.3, 4.98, 4.86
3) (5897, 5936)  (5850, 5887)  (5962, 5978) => 0.6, 4.91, 4.84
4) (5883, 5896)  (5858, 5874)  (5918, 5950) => 1.7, 4.88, 4.97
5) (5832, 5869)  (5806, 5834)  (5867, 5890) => -0.6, 5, 4.81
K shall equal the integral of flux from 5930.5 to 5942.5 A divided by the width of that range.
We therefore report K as 4.92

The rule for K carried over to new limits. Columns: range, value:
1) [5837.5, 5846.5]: 4.96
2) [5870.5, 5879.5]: 5.17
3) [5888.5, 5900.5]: 4.28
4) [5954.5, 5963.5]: 4.54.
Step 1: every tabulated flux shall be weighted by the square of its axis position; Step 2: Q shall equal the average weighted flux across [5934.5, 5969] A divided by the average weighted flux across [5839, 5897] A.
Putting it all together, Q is 1.0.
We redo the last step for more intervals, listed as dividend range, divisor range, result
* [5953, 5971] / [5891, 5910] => 1.08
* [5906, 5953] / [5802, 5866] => 1.01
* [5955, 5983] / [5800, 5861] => 0.98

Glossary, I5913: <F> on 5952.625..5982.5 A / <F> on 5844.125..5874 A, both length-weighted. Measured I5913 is 0.95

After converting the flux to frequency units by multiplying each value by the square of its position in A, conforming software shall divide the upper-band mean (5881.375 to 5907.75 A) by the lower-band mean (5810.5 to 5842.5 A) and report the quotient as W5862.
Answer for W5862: 0.91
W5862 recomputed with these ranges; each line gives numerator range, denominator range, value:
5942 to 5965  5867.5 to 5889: 1.02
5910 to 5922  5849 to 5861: 0.95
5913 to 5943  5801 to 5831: 1.02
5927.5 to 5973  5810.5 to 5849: 1.00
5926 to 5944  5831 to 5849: 1.01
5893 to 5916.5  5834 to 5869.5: 0.94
